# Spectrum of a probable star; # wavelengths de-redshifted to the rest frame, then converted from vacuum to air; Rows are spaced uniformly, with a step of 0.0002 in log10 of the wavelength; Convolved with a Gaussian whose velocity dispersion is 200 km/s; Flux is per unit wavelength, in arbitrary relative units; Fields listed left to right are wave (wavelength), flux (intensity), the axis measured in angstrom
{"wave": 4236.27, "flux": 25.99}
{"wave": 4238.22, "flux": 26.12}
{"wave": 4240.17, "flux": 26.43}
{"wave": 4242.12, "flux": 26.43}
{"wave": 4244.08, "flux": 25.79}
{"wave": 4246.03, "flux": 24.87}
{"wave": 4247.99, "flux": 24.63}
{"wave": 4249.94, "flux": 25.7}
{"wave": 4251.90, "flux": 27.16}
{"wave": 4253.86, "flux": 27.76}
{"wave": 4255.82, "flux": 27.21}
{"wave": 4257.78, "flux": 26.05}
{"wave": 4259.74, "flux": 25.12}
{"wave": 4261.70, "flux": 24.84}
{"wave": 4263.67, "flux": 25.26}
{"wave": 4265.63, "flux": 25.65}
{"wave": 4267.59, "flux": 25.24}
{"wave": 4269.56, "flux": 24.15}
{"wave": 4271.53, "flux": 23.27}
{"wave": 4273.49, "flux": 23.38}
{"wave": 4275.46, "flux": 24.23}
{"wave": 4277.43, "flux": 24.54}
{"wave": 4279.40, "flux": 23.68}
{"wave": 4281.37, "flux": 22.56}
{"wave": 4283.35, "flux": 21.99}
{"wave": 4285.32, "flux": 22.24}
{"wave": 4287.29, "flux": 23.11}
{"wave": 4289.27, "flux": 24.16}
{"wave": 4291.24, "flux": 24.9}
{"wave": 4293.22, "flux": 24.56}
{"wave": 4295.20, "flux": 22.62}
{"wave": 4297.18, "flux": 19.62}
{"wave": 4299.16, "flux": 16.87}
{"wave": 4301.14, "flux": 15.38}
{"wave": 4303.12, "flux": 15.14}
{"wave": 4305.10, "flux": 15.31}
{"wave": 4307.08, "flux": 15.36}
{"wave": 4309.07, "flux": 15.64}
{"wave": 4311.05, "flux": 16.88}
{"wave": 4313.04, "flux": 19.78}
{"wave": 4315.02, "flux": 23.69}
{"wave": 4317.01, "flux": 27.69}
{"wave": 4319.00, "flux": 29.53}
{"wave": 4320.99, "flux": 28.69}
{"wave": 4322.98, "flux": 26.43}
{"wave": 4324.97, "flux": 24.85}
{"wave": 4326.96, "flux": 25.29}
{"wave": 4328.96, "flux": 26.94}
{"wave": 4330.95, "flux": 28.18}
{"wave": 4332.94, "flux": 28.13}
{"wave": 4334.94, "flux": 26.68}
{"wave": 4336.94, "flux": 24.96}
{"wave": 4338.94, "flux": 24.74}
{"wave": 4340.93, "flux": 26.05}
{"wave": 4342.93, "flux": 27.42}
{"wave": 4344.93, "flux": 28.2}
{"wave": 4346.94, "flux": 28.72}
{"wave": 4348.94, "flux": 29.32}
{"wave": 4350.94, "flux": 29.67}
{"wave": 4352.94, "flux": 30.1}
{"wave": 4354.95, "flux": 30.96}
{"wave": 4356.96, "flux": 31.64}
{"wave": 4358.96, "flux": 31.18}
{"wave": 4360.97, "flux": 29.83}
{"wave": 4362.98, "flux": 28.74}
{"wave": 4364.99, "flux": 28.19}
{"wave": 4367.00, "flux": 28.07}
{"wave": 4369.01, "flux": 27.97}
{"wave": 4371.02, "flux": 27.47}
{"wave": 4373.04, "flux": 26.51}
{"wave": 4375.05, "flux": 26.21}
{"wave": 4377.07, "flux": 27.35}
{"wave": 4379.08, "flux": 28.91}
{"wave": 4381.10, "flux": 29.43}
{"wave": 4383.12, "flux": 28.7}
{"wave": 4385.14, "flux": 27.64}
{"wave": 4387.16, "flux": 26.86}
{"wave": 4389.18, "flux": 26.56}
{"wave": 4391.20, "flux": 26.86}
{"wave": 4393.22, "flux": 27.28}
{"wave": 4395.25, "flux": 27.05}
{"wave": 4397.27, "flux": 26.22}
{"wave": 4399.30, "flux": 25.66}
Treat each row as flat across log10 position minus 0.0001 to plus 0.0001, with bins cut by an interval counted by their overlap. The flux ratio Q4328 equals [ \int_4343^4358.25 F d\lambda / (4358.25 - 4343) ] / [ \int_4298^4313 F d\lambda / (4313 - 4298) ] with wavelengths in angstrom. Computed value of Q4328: 1.84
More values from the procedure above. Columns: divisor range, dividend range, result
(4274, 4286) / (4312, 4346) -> 1.13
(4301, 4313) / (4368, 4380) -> 1.72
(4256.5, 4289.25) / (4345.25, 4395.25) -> 1.18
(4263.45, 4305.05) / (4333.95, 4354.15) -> 1.24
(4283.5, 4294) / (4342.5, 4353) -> 1.22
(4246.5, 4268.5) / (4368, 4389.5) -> 1.07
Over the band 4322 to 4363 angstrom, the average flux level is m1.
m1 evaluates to 28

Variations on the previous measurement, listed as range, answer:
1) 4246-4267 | 25.9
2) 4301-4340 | 23.2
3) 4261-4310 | 21.7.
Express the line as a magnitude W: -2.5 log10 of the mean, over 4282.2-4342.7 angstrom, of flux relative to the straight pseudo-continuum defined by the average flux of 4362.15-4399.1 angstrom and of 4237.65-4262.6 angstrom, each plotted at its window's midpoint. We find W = 0.17 mag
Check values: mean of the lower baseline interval 26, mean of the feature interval 22.9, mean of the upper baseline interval 27.5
